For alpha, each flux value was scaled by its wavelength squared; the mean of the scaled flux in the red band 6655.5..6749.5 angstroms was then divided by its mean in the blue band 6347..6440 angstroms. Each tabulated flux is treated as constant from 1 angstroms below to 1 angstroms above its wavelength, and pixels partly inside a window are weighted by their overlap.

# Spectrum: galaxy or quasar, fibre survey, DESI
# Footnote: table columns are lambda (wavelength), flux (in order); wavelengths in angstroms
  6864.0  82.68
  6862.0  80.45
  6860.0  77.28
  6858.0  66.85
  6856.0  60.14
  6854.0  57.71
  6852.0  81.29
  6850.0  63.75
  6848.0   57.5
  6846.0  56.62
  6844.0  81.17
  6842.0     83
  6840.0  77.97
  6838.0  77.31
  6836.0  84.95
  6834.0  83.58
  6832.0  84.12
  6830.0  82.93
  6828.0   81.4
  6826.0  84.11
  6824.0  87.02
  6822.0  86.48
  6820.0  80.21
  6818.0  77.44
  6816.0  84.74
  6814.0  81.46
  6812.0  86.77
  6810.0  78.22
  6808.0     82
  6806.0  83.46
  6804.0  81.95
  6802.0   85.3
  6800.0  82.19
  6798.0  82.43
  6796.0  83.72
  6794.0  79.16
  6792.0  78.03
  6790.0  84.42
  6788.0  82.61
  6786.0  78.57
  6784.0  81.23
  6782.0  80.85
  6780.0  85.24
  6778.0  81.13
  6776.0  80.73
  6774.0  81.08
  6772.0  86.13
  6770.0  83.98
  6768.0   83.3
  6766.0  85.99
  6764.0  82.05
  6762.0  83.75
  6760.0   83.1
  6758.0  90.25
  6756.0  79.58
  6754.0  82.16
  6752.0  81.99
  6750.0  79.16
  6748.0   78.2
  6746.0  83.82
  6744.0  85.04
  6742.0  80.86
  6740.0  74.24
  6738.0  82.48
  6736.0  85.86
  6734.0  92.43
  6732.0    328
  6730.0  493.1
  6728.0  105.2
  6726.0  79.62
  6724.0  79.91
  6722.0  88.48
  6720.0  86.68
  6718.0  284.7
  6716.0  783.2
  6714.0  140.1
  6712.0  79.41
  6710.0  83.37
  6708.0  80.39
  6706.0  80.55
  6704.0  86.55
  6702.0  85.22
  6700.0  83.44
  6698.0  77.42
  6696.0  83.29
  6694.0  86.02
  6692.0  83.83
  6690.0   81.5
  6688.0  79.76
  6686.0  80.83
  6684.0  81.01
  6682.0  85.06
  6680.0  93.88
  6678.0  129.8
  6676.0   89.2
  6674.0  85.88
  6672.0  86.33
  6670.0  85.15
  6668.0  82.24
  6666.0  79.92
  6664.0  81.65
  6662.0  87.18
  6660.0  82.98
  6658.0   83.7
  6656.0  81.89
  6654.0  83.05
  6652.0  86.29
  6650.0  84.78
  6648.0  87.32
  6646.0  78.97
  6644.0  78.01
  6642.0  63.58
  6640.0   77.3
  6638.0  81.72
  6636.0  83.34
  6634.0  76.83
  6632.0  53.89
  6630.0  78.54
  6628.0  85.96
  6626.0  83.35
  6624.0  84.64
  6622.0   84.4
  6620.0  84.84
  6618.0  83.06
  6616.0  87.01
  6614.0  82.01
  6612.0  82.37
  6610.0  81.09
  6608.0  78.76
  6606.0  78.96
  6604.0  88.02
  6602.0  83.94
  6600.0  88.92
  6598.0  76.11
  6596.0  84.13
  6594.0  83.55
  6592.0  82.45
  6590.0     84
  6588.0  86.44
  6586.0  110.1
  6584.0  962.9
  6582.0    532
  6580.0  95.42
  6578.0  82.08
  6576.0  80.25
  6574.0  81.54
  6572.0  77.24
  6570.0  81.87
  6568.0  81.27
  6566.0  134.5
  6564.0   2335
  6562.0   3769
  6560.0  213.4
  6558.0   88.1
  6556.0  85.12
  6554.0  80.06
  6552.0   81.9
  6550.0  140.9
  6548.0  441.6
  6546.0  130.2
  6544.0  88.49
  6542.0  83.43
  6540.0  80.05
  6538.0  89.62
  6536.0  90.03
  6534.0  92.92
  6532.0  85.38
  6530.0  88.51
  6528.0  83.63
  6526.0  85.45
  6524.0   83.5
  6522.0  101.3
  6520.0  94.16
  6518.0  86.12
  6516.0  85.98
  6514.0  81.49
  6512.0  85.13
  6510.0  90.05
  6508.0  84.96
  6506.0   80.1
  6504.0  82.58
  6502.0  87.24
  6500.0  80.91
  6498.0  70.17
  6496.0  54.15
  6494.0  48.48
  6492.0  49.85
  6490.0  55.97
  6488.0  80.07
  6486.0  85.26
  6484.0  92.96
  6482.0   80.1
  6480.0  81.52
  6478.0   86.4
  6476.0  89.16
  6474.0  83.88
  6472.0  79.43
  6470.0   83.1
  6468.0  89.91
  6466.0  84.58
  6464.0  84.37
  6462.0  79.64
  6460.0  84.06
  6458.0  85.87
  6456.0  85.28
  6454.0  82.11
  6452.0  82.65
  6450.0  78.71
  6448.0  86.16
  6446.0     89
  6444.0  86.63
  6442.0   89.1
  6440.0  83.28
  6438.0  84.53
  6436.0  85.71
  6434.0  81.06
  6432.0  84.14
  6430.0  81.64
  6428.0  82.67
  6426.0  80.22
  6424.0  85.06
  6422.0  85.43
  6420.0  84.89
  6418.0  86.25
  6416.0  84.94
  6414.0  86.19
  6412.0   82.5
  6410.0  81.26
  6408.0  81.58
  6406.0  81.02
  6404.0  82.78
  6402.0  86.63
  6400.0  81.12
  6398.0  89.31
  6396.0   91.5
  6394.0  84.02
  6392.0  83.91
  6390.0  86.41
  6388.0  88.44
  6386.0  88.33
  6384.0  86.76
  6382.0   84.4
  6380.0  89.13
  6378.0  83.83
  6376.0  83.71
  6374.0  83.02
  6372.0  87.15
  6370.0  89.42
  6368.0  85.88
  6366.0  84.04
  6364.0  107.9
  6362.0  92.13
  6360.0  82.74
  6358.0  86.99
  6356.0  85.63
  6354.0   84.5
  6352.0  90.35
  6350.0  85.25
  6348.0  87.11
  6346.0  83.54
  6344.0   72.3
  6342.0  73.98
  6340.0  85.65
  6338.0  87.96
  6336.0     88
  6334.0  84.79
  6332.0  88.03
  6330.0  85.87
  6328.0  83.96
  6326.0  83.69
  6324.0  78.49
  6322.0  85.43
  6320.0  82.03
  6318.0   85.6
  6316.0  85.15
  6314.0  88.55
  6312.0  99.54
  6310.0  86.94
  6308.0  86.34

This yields 1.53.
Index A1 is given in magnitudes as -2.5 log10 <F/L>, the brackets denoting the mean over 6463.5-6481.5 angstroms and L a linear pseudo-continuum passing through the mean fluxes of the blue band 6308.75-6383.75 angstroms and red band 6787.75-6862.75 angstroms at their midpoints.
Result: -0.01 mag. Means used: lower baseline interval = 86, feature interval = 84.6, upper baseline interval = 78.6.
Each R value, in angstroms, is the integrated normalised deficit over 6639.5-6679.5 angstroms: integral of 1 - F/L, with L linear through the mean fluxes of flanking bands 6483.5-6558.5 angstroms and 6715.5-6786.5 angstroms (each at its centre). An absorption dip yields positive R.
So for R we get 9.46 angstroms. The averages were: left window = 94.1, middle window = 85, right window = 122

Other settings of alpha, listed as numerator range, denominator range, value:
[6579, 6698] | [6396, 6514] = 1.37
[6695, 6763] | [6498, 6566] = 0.50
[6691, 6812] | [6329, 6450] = 1.43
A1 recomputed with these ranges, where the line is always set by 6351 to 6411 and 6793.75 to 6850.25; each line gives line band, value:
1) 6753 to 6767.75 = -0.04 mag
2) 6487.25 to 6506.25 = 0.23 mag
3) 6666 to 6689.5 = -0.08 mag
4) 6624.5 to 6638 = 0.07 mag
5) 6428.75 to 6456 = 0.02 mag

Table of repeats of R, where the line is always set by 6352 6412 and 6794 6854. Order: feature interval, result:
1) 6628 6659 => 1.3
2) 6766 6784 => -0.5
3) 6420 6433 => 0.4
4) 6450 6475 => 0.5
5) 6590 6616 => 0.1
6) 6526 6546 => -1.2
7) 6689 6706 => -0.3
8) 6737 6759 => -0.2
